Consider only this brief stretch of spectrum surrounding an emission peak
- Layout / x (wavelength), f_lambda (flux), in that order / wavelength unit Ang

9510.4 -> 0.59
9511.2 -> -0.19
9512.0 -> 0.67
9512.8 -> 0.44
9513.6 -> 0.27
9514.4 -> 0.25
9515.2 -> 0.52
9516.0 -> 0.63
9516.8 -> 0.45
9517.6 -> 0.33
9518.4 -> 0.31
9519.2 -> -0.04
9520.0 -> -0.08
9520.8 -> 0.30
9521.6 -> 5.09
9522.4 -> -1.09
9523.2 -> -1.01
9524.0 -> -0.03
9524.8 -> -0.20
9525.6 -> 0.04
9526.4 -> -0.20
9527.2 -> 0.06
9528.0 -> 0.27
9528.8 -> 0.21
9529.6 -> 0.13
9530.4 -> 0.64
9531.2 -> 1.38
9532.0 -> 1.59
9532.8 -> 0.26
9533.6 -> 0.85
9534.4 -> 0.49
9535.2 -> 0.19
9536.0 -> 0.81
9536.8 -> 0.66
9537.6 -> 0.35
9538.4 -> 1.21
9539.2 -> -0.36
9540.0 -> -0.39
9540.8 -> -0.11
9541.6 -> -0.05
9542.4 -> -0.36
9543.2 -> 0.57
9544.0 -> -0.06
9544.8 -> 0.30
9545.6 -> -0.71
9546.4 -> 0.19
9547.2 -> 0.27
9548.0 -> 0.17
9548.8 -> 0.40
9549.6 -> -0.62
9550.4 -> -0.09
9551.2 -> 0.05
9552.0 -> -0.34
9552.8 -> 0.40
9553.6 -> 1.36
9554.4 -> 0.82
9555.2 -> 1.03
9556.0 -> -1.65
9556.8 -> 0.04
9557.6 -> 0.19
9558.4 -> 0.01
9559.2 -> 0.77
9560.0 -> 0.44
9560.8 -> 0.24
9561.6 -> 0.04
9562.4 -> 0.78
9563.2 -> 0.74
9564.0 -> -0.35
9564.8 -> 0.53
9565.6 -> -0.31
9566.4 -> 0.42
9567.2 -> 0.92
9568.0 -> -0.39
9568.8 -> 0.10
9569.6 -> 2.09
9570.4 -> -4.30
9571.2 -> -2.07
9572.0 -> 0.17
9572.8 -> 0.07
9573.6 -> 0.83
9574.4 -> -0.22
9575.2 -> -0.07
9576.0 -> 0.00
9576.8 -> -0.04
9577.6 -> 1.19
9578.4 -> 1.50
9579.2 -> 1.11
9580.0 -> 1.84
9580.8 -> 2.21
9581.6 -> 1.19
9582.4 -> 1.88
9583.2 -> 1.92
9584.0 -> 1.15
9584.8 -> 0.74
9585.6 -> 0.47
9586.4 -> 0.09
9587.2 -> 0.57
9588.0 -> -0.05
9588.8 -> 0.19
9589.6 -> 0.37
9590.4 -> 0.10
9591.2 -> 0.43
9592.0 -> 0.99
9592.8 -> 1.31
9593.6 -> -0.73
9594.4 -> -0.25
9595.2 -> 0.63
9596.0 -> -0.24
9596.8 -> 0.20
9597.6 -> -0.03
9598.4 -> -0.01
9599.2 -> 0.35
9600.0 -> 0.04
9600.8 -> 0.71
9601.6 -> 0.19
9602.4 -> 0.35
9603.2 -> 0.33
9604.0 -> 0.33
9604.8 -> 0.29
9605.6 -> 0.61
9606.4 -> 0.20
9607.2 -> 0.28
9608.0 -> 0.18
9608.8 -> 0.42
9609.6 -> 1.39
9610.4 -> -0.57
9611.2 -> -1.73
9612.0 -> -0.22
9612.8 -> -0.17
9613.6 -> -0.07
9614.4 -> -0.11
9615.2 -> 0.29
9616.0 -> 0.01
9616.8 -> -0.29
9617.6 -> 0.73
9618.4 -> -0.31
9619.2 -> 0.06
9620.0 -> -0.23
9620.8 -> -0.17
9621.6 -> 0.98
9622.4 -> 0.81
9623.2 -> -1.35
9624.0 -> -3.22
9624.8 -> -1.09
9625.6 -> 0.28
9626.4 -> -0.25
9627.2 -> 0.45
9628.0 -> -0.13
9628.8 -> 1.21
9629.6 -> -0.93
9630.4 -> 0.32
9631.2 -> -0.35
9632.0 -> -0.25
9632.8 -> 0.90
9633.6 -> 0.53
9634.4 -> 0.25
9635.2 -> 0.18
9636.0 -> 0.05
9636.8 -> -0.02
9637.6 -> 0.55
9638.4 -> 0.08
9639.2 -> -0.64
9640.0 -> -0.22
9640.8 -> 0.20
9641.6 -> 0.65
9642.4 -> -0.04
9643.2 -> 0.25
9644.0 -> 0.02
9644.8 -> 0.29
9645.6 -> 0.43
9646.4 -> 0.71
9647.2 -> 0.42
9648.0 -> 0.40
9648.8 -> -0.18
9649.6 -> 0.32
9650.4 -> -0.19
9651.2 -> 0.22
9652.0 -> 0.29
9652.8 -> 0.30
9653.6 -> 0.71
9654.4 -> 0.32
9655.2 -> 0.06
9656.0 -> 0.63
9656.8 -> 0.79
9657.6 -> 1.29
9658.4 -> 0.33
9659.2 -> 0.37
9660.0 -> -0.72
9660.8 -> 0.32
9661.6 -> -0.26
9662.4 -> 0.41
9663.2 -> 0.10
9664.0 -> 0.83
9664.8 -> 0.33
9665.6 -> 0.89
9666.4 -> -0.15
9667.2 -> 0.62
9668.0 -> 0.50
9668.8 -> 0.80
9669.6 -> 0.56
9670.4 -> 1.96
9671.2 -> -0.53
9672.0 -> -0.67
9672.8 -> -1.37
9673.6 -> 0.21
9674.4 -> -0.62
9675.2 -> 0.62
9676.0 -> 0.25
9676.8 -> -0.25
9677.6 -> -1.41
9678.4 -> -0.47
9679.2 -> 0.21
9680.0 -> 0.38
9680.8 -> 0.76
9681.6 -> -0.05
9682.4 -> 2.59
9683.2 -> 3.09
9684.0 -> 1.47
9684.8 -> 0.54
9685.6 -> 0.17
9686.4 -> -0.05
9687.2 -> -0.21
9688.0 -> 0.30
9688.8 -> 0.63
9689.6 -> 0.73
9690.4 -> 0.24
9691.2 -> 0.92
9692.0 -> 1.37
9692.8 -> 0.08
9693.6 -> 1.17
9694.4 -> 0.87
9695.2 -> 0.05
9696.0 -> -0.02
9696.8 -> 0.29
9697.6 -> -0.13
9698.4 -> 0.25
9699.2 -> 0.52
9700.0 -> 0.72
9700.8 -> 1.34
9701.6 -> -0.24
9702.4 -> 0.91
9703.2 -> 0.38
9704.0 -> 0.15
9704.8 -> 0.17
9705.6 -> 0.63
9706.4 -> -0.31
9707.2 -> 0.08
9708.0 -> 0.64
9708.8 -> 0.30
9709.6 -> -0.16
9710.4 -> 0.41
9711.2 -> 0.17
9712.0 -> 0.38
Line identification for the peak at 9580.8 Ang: H-beta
